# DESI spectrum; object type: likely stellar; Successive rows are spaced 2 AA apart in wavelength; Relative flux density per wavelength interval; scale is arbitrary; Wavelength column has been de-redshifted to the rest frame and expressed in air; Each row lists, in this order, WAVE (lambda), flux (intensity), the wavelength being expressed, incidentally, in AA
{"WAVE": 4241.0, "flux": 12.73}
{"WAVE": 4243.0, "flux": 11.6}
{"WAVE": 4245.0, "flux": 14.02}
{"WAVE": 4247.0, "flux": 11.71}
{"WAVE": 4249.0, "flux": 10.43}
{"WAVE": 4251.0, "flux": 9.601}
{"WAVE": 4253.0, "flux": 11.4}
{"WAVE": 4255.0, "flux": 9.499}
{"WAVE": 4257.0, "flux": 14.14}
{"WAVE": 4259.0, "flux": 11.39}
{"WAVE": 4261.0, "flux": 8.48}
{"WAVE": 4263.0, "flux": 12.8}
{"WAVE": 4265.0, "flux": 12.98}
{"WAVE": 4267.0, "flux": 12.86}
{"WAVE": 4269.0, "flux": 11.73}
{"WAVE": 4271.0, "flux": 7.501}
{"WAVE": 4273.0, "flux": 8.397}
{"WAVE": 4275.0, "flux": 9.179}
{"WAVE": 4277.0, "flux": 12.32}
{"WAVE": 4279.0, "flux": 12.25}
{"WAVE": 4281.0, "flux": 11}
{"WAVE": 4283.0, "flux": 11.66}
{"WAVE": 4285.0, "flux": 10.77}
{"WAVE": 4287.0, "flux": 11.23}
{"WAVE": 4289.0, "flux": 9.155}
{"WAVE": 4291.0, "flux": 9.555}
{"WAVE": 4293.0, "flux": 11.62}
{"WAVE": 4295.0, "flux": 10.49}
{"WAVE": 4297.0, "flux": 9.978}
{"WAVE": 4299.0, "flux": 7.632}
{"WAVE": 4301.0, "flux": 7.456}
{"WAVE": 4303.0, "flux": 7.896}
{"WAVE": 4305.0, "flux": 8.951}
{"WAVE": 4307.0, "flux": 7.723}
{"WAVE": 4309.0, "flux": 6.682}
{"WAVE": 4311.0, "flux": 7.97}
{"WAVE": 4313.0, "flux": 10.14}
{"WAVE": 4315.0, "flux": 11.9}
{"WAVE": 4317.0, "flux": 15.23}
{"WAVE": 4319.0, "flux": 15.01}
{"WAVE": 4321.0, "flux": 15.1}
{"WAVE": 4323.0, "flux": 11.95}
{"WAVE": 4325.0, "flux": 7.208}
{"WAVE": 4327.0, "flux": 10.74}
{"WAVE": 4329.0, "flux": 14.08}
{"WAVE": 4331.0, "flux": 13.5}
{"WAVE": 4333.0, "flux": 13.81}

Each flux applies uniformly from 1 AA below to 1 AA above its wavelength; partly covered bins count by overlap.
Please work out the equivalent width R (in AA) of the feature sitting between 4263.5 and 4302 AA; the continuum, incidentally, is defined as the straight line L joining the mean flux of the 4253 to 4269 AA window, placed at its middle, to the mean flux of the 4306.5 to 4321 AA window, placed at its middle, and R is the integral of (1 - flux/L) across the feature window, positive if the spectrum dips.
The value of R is 3.4 AA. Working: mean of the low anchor 11.7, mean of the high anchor 11.1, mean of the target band 10.4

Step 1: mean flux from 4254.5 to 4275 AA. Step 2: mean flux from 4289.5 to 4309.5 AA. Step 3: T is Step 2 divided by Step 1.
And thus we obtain 0.81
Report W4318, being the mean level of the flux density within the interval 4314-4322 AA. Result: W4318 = 14.3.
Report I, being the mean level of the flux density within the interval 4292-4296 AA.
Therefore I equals 11.1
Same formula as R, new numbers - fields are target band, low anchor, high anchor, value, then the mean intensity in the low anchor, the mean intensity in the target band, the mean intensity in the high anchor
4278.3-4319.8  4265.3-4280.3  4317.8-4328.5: 4.69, 10.7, 10.2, 12.2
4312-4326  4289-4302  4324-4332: -1.99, 9.43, 12.4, 11.4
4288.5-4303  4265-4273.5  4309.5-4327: 2.35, 10.6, 9.32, 11.6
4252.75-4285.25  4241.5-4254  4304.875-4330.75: 0.89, 11.5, 11.1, 11.1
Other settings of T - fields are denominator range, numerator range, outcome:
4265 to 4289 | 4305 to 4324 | 1.03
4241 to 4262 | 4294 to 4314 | 0.75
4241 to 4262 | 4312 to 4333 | 1.11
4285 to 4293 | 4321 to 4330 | 1.11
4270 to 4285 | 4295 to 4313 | 0.80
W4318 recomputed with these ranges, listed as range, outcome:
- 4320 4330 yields 11.8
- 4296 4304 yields 8.24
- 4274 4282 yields 11.2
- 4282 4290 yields 10.7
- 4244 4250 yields 12.1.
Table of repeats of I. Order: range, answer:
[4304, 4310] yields 7.79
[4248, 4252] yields 10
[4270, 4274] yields 7.95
